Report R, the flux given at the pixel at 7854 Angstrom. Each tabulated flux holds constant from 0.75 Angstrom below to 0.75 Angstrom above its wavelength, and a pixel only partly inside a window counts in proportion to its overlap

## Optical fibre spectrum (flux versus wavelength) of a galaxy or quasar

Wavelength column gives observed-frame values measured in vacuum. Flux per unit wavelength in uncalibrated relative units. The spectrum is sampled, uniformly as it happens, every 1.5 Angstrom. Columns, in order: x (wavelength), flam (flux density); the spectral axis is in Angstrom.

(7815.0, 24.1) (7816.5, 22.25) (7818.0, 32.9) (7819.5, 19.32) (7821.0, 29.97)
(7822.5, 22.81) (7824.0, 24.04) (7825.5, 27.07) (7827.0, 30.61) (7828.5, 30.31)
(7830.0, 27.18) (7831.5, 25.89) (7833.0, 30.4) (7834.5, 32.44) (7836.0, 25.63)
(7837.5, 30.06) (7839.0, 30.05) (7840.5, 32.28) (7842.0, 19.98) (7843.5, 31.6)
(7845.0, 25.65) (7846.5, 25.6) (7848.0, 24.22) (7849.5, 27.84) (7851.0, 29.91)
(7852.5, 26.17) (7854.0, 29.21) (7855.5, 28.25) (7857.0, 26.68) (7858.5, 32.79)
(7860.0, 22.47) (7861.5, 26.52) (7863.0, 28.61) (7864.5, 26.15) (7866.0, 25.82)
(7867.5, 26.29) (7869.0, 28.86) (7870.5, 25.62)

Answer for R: 29.21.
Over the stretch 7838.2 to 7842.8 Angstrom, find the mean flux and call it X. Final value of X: 27.5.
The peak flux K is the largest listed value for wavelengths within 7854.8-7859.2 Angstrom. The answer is 32.79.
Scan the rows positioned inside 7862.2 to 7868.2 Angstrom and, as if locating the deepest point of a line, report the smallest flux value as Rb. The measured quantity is 25.82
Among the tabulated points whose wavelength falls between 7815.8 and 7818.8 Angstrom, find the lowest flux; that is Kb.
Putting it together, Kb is 22.25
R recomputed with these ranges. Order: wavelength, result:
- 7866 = 25.82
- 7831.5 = 25.89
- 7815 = 24.1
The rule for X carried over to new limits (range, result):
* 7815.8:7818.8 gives 27.5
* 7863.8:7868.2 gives 26.1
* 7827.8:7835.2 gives 29.2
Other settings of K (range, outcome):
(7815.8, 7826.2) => 32.9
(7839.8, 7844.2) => 32.28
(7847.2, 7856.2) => 29.91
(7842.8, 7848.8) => 31.6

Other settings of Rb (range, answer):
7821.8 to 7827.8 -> 22.81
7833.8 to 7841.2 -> 25.63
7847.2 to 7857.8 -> 24.22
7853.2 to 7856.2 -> 28.25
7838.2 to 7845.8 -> 19.98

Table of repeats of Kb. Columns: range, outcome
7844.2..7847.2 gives 25.6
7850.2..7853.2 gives 26.17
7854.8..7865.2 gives 22.47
